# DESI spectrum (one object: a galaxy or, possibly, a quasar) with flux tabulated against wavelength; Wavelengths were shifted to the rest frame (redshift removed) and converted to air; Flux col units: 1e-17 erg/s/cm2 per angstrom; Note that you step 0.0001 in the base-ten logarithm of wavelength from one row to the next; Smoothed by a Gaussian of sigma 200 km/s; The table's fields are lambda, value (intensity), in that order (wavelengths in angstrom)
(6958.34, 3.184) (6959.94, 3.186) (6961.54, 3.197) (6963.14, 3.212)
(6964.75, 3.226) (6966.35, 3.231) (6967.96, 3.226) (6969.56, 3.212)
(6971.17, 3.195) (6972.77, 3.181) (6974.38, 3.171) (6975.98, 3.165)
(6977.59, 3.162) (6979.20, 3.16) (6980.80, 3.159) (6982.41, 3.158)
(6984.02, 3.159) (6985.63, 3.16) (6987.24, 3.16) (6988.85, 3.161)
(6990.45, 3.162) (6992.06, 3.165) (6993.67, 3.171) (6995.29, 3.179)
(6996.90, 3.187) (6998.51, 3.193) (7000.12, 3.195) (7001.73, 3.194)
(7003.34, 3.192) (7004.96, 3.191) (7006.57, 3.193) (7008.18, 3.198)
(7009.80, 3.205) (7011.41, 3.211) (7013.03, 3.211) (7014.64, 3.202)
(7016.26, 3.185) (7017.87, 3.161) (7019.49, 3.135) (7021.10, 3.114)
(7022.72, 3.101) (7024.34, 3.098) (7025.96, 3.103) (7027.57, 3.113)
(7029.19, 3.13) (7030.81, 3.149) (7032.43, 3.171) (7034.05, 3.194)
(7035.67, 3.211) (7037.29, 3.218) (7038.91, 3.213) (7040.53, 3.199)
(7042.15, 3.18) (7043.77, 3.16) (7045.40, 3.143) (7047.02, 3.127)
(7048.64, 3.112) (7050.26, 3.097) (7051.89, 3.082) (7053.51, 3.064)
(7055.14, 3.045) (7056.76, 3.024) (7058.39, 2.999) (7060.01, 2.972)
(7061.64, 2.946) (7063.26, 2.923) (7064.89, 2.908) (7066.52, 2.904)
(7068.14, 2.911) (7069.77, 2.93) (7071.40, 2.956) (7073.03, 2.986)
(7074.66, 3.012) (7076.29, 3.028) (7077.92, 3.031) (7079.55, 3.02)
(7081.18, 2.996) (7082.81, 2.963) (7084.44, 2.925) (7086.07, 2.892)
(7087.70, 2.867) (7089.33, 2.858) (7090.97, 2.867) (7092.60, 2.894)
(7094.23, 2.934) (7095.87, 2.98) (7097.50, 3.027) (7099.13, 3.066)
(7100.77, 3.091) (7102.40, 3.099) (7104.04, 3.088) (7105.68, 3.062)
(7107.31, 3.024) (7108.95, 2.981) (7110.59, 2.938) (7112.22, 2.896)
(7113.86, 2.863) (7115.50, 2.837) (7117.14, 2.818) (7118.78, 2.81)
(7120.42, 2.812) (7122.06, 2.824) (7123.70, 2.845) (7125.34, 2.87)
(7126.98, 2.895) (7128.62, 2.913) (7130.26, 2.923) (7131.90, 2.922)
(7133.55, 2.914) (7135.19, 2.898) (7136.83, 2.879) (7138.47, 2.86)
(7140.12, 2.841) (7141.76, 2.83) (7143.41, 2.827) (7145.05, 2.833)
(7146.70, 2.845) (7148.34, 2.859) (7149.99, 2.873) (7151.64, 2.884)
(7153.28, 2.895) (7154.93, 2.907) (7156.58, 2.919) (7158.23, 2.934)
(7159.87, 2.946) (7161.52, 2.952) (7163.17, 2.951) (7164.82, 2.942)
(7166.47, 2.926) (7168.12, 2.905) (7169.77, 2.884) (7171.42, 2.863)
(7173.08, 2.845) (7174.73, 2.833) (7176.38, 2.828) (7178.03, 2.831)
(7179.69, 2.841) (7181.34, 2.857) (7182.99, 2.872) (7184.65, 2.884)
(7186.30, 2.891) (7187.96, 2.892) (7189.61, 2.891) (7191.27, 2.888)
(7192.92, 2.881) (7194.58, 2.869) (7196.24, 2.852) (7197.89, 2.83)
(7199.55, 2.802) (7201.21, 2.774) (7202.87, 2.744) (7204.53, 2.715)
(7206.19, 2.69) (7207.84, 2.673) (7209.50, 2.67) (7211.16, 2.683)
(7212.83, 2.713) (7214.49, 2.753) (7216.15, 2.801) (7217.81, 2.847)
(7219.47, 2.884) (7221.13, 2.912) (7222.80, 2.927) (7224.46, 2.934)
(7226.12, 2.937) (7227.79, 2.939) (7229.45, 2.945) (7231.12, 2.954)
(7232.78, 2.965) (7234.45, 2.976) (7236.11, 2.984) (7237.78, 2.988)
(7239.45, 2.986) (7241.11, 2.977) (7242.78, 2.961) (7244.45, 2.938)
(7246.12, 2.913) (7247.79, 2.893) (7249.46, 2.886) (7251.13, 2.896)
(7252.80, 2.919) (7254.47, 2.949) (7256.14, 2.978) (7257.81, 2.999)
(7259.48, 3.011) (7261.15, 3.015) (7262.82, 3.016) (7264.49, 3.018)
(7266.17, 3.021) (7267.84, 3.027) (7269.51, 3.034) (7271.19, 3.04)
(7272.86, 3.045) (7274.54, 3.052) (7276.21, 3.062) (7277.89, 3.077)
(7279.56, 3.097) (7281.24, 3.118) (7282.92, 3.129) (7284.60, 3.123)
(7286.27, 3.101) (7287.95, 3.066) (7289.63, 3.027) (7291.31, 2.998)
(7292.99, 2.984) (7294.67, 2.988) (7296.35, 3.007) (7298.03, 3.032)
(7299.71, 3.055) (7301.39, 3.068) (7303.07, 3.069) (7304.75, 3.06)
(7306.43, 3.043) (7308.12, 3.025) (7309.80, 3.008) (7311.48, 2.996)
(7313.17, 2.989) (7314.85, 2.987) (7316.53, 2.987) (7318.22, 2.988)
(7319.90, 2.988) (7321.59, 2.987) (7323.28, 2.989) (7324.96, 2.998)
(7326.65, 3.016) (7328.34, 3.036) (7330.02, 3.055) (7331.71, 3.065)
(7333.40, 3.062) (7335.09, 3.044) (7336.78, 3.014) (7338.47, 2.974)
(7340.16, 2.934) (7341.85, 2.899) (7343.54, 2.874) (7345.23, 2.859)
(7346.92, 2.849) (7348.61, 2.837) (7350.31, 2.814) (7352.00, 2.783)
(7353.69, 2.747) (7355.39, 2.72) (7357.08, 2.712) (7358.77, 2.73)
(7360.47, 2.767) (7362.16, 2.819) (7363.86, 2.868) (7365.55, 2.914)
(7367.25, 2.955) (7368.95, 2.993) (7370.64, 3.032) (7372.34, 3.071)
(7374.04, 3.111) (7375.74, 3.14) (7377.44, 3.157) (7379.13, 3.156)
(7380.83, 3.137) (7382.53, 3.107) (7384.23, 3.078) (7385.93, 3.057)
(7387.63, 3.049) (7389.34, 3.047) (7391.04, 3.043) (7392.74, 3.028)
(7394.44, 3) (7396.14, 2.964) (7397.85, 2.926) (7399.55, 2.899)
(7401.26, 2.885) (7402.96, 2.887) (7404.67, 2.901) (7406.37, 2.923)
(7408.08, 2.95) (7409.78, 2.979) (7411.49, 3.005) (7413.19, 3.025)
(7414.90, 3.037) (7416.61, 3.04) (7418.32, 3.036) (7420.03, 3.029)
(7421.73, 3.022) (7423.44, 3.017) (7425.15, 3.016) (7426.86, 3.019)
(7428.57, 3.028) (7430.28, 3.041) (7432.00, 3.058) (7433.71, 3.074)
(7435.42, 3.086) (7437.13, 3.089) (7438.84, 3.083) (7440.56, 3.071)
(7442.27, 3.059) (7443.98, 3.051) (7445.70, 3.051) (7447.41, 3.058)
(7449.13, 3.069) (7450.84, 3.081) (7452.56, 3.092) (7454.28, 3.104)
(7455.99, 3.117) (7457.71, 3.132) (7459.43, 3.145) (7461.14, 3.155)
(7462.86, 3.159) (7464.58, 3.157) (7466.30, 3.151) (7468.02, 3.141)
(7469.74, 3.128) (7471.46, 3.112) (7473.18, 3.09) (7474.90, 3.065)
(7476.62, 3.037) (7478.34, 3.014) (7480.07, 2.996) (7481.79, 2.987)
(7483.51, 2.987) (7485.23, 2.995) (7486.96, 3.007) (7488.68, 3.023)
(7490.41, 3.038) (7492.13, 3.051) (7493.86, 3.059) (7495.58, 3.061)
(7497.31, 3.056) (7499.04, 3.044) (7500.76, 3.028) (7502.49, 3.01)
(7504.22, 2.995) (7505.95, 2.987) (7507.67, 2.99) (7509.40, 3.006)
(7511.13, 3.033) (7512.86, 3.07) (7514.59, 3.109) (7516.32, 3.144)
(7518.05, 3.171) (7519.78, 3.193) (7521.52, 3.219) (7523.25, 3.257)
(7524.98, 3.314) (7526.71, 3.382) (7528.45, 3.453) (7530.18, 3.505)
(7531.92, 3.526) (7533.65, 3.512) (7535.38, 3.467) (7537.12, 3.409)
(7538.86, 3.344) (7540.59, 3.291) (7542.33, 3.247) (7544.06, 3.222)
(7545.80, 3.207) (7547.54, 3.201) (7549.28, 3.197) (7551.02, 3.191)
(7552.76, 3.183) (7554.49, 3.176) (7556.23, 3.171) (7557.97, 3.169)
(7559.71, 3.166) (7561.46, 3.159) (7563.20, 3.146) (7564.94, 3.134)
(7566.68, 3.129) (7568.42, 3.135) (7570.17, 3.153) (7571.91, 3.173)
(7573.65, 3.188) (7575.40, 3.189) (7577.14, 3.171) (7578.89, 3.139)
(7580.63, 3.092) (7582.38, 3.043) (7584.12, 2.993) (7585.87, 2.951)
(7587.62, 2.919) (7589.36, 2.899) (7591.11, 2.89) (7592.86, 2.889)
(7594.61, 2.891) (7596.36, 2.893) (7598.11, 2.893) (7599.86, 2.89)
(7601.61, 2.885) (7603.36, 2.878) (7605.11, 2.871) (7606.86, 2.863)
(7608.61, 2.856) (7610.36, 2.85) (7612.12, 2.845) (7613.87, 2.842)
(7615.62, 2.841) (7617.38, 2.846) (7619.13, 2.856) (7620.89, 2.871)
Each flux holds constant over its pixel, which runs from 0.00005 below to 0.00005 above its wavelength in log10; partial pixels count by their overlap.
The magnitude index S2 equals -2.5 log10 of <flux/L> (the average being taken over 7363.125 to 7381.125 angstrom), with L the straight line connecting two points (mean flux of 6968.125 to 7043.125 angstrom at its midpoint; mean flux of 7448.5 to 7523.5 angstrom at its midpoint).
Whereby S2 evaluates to 0.018 mag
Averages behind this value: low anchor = 3.17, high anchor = 3.08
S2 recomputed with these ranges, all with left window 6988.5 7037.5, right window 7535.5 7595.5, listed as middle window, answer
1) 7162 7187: 0.10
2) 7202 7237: 0.11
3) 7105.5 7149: 0.10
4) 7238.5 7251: 0.08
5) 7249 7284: 0.05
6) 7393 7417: 0.07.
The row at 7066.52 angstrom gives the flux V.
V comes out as 2.904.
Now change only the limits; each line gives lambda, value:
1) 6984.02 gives 3.159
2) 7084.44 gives 2.925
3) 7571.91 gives 3.173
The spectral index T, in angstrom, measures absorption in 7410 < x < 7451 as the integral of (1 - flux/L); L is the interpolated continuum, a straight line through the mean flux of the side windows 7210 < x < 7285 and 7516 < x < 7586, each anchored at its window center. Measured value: 0.97 angstrom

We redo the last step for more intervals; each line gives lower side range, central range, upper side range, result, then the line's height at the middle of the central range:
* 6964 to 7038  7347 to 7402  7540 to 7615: 2.50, 3.09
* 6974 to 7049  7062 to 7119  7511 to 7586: 3.95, 3.18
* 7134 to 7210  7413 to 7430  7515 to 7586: 0.39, 3.1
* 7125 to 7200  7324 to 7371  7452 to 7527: 1.47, 3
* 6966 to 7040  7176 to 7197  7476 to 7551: 1.99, 3.17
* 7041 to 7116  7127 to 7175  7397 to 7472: 1.84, 3.01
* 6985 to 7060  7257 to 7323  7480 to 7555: 2.66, 3.16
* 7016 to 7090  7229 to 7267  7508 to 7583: 1.88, 3.12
